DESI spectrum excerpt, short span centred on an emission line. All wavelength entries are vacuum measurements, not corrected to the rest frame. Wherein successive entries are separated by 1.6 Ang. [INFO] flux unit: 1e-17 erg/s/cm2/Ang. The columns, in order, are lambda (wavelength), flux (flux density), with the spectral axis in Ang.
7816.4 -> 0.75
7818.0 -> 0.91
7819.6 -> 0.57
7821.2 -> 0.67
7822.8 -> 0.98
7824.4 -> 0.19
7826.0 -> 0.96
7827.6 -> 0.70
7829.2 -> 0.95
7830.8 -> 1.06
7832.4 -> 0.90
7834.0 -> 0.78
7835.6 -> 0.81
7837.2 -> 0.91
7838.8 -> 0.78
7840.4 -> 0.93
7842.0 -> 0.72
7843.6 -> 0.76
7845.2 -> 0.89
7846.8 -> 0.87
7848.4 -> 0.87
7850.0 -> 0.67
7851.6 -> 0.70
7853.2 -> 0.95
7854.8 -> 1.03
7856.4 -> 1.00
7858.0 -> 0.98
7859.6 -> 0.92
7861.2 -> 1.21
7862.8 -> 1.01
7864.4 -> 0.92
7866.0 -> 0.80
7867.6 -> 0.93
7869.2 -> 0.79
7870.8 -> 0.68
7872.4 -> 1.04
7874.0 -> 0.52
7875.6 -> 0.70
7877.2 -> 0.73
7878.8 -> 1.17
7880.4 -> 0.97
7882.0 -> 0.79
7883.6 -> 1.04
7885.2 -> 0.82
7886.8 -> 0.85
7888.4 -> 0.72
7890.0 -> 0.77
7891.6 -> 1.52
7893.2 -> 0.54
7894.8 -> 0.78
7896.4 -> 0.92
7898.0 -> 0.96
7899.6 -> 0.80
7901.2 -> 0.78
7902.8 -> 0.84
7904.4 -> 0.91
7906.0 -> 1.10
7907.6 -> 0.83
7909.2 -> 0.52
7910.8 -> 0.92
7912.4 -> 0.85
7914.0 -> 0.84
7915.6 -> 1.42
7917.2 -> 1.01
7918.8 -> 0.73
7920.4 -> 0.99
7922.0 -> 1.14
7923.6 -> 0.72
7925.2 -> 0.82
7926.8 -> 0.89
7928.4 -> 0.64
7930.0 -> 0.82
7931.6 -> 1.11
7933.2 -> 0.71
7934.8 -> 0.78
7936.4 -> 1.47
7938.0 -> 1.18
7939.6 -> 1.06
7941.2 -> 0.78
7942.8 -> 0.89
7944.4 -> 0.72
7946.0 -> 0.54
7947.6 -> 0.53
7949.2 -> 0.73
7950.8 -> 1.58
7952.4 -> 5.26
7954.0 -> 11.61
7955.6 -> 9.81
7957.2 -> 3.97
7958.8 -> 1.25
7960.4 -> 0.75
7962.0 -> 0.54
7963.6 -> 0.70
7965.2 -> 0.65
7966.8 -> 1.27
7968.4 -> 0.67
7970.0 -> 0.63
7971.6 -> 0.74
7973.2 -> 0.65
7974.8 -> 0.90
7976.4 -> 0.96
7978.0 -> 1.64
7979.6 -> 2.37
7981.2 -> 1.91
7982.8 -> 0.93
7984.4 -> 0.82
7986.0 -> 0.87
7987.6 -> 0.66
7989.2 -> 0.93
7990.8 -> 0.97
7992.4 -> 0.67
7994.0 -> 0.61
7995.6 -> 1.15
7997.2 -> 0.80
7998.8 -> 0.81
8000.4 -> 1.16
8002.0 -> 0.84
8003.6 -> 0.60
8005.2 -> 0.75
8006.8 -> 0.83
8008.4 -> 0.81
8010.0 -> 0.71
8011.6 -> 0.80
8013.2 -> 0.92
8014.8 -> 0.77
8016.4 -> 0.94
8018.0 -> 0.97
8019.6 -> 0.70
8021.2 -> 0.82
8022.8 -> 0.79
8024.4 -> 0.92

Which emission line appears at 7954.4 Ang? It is H-alpha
